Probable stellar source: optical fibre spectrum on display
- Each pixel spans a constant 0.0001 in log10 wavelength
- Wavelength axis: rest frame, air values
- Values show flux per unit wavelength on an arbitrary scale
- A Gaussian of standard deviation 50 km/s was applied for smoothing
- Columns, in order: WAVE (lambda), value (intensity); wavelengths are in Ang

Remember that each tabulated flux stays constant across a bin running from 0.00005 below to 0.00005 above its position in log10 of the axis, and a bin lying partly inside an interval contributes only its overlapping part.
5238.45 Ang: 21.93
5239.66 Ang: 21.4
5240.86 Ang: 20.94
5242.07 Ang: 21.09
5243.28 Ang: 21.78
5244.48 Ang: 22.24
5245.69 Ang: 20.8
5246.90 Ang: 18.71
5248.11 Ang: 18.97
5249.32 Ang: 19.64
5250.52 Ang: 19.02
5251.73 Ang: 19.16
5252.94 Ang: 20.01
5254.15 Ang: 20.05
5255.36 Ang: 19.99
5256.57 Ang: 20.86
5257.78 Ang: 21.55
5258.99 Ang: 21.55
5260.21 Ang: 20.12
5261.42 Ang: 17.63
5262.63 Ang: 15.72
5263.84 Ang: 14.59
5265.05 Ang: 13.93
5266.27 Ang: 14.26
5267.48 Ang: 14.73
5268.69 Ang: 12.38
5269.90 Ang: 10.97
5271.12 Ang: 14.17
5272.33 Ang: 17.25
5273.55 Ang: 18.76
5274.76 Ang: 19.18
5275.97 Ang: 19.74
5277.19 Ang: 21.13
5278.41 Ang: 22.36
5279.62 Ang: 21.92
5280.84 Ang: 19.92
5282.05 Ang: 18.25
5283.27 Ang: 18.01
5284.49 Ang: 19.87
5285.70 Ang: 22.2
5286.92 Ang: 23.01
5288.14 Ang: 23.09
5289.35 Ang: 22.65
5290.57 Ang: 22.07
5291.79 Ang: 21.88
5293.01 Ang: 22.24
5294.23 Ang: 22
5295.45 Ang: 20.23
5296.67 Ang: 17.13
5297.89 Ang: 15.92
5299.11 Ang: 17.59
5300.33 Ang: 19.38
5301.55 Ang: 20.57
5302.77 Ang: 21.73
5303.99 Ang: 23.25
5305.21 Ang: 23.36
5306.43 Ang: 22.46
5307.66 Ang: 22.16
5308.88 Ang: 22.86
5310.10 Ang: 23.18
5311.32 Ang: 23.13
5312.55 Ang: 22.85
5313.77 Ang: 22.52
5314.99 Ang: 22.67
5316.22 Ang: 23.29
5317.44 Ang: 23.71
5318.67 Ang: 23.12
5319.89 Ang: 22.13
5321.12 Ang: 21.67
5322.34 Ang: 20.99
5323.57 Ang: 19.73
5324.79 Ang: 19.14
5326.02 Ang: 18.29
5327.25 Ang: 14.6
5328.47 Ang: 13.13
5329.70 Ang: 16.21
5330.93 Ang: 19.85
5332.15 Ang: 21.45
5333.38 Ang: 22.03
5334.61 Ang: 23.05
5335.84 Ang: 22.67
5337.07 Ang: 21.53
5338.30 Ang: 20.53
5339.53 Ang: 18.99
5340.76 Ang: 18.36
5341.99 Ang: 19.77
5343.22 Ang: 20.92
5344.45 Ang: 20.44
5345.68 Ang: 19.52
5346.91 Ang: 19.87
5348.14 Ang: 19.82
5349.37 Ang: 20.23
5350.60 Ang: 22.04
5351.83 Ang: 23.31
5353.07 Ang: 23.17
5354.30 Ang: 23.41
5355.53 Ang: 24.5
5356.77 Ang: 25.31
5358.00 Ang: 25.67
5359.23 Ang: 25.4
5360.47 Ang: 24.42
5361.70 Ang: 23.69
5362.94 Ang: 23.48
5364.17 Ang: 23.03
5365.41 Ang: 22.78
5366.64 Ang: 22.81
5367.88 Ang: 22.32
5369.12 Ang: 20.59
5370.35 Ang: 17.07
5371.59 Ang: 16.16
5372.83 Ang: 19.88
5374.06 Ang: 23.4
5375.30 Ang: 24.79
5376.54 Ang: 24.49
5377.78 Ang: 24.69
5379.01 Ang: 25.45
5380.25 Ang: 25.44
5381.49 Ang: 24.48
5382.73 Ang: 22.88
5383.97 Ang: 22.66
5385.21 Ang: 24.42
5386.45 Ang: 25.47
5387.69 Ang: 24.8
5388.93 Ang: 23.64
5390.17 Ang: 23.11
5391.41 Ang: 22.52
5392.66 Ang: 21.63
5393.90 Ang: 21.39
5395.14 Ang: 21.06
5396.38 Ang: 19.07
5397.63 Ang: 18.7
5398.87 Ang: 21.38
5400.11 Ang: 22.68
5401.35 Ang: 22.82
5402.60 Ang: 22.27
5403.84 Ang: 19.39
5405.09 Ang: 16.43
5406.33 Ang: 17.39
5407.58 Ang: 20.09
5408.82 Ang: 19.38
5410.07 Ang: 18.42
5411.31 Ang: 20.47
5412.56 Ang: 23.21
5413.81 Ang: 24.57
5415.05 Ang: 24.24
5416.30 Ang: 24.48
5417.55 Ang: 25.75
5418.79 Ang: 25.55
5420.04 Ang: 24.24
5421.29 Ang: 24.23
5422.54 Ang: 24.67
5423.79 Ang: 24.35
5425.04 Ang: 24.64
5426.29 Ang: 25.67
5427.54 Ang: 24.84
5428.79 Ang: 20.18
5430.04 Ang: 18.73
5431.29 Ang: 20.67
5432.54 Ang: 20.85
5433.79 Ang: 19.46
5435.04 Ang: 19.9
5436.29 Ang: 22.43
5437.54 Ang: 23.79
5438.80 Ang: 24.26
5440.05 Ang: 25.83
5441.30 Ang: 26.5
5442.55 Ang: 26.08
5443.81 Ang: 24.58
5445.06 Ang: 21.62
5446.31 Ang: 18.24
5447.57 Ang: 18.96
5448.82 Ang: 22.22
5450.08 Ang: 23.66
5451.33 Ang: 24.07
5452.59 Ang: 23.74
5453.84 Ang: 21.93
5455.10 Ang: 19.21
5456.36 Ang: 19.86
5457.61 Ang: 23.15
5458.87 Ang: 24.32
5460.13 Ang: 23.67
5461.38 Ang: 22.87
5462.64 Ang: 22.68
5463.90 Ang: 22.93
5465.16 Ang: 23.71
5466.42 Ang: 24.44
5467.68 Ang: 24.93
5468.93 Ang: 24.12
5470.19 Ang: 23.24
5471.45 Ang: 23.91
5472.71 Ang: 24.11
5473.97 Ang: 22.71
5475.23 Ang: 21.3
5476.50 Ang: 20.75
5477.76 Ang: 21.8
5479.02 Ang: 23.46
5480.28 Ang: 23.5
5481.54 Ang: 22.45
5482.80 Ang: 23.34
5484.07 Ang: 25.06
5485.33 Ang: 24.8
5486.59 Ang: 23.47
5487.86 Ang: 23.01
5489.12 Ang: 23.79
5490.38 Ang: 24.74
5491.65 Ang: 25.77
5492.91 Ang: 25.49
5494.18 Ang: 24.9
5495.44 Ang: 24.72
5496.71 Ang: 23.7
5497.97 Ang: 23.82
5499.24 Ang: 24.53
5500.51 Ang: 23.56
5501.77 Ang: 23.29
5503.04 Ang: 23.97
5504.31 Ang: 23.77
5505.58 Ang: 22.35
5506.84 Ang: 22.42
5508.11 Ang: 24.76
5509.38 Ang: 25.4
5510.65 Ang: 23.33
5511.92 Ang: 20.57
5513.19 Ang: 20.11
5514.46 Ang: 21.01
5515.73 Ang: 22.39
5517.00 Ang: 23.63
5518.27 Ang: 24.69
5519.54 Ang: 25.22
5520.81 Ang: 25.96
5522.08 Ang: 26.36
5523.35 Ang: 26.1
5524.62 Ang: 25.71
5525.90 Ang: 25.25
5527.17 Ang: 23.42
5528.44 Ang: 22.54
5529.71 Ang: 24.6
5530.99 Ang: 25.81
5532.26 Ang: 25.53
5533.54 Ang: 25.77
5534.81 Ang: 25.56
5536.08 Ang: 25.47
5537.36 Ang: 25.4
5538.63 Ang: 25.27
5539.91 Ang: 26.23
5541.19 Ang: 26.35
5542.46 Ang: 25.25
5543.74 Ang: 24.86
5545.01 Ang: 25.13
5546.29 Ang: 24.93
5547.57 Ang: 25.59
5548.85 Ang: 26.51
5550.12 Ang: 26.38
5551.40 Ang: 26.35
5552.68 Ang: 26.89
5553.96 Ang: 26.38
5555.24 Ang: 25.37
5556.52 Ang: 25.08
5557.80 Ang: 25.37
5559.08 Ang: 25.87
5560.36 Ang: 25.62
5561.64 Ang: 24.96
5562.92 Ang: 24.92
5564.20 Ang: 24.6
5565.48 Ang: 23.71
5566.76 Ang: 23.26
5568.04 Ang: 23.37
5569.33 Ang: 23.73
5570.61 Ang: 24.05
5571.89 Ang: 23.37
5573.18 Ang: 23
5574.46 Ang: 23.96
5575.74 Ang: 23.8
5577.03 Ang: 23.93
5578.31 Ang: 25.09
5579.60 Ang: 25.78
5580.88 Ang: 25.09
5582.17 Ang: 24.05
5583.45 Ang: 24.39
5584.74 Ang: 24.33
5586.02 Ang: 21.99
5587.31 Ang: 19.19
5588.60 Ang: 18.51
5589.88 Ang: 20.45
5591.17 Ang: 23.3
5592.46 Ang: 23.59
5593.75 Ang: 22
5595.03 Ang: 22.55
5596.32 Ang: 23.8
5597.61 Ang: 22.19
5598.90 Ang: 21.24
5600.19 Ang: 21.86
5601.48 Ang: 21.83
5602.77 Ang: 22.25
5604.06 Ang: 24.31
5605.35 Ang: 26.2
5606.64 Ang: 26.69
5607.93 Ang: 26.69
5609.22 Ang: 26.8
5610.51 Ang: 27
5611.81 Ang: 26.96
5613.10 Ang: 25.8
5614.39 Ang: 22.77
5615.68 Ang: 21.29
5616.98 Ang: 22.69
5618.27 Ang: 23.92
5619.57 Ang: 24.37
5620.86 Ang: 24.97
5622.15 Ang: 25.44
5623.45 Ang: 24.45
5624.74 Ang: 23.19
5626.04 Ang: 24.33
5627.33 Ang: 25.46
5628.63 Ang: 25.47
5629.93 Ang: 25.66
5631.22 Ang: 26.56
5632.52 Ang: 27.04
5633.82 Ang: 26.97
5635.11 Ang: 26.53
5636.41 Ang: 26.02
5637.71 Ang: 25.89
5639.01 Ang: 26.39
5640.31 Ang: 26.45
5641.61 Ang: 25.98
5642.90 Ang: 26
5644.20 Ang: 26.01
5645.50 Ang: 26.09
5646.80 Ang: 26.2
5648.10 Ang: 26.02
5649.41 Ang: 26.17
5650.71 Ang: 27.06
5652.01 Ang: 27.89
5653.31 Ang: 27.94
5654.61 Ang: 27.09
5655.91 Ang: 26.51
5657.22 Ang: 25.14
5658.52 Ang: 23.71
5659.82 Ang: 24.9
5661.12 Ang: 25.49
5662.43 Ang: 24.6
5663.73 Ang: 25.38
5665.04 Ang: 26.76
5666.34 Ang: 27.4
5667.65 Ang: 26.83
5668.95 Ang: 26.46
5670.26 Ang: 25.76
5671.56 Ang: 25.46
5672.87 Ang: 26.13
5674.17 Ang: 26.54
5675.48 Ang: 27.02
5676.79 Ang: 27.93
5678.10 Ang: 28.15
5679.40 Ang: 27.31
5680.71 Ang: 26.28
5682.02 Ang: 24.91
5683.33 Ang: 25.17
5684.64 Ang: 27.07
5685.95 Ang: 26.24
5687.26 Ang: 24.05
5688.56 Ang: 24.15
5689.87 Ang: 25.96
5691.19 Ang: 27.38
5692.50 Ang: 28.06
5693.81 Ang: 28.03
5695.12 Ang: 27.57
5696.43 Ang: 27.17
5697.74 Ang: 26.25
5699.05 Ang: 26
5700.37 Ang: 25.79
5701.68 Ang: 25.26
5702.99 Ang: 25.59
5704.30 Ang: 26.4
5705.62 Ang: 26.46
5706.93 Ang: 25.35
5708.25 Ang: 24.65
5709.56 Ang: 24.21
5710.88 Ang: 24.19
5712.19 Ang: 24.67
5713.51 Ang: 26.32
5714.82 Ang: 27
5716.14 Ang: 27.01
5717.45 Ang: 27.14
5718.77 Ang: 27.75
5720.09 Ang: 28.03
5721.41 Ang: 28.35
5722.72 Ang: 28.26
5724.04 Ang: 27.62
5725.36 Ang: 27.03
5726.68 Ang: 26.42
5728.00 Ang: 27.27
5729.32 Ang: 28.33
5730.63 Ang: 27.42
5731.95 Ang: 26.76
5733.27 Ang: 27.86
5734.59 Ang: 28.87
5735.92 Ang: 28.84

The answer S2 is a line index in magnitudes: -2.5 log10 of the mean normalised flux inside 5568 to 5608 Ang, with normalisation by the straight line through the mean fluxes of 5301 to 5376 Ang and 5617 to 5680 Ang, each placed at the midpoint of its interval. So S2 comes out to 0.08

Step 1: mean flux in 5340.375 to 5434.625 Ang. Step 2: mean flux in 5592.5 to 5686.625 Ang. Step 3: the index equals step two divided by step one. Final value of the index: 1.1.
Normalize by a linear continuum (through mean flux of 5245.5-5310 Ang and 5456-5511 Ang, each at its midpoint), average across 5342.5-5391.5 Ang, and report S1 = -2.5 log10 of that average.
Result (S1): -0.08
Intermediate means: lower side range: 19.5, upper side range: 23.6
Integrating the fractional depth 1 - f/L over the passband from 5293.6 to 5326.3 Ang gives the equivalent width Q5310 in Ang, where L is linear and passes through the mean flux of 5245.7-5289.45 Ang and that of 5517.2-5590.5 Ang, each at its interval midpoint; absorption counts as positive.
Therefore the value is -2.8 Ang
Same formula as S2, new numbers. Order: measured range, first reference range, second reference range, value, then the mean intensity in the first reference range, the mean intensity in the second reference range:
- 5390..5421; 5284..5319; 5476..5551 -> 0.07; 21.7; 24.3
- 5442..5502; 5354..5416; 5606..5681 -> 0.01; 22.3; 25.9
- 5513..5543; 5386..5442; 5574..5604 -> -0.10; 22.3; 22.9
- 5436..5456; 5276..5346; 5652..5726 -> -0.01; 20.8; 26.3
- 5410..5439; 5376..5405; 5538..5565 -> 0.02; 22.7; 25.6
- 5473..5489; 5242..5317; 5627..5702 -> 0.01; 19.9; 26.3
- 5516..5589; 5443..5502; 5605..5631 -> -0.02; 23.2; 25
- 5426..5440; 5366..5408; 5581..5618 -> 0.01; 21.9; 23.4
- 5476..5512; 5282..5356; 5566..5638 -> -0.04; 21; 24.1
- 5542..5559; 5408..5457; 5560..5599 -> -0.11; 22.7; 23.4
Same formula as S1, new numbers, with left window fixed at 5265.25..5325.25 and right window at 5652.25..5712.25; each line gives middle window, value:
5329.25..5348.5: 0.032 mag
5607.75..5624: 0.013 mag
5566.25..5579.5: 0.029 mag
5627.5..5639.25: -0.036 mag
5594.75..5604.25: 0.113 mag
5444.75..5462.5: 0.033 mag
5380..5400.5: -0.044 mag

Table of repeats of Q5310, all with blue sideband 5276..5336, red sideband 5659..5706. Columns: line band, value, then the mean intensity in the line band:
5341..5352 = 0.5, 20.5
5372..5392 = -1.6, 23.8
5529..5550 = -1.1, 25.5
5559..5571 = 0.1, 24.4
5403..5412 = 1.4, 18.9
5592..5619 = 1.3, 23.9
